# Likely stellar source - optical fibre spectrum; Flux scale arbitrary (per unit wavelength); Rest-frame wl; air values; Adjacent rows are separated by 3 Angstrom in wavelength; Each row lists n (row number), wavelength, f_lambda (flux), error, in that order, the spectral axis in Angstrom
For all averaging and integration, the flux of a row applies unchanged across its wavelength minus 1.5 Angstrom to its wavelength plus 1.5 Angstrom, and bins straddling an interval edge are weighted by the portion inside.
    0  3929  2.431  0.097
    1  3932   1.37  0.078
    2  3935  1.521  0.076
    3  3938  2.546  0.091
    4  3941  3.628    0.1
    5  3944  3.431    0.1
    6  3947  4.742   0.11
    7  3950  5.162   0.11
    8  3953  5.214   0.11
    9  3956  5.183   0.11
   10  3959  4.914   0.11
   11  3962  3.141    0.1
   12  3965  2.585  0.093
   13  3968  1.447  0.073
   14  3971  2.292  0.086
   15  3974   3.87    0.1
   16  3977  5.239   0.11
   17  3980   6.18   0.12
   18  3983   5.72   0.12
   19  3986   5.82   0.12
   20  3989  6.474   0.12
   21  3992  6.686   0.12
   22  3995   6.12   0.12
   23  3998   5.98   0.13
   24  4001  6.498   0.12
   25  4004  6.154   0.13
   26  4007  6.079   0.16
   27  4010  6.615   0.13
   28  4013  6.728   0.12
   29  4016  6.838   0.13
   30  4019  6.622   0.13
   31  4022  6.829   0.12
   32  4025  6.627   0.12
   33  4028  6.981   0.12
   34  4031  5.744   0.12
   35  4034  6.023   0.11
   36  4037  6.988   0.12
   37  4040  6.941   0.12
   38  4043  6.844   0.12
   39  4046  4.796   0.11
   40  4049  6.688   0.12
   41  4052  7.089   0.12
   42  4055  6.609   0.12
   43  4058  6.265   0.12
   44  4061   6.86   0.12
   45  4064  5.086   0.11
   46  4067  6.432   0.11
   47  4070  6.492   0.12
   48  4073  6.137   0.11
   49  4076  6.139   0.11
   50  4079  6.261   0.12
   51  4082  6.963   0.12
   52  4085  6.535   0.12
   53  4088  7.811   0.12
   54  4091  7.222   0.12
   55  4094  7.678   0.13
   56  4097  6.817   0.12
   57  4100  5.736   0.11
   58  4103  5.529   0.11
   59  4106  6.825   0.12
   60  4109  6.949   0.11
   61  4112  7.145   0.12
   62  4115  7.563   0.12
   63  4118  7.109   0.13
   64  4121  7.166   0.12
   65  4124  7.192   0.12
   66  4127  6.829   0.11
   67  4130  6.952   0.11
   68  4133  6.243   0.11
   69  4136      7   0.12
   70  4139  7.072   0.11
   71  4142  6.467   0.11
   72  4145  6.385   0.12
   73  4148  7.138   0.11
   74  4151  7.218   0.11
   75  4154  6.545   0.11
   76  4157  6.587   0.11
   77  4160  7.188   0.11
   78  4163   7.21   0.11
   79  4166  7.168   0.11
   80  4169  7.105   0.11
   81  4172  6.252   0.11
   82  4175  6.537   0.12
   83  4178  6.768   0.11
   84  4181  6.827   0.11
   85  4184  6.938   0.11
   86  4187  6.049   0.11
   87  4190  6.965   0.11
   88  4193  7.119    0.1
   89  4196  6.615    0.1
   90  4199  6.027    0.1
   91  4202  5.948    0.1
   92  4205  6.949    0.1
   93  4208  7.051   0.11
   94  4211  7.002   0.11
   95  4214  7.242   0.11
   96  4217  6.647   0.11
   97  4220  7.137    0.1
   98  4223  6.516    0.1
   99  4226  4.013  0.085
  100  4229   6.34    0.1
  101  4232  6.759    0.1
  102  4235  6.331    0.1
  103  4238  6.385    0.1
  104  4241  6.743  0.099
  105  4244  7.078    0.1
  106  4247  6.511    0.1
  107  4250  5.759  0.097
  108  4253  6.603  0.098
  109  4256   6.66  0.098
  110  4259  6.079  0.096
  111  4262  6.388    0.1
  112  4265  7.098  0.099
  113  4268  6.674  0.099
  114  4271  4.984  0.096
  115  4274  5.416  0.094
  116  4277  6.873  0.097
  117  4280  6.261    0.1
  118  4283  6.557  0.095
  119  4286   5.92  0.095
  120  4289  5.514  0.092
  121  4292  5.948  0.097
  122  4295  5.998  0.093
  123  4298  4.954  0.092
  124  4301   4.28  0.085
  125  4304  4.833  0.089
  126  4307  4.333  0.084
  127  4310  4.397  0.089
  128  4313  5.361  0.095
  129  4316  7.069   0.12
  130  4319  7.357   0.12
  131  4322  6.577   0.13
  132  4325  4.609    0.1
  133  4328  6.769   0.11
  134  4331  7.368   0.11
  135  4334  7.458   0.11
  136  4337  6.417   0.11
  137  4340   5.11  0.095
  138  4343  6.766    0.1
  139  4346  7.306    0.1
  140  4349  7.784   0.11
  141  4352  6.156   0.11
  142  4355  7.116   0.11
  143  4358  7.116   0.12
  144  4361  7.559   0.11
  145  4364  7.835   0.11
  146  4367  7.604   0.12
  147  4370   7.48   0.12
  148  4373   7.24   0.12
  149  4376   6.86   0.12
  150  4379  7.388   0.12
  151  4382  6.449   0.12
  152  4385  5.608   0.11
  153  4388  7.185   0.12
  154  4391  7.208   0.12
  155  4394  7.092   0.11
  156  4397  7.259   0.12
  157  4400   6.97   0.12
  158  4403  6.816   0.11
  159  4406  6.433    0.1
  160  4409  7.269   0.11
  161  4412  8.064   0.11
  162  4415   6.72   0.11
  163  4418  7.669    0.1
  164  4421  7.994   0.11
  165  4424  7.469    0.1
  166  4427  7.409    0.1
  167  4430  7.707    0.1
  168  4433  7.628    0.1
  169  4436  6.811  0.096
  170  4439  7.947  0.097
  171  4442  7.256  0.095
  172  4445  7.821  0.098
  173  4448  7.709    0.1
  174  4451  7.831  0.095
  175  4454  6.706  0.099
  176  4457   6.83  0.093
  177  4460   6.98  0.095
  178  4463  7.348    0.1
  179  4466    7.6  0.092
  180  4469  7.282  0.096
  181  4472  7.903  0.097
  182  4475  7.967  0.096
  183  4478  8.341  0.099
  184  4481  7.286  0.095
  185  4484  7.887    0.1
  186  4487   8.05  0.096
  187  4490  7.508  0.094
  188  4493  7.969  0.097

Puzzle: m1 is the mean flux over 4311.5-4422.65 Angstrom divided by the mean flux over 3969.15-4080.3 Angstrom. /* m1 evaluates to 1.13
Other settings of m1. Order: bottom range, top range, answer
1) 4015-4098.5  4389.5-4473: 1.12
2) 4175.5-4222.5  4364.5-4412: 1.04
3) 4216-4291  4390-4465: 1.16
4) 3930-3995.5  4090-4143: 1.63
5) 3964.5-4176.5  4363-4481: 1.15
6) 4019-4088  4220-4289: 0.97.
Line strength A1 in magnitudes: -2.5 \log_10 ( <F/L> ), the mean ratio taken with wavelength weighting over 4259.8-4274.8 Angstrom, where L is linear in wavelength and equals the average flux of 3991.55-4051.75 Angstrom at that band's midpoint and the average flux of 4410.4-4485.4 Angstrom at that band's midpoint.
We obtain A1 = 0.15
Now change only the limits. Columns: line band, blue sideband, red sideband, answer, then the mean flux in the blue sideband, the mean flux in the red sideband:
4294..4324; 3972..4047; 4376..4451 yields 0.260 mag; 6.2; 7.25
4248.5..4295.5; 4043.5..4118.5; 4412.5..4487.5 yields 0.147 mag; 6.59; 7.53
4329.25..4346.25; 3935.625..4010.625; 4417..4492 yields 0.031 mag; 4.81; 7.56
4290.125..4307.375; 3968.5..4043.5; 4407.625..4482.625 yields 0.343 mag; 6.04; 7.5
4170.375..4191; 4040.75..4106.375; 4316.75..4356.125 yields -0.008 mag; 6.49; 6.68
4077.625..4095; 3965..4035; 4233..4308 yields -0.209 mag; 5.74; 6.02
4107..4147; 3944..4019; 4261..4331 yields -0.247 mag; 5.23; 5.86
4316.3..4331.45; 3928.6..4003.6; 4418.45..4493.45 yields 0.031 mag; 4.38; 7.57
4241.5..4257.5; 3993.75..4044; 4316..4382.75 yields 0.043 mag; 6.51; 6.93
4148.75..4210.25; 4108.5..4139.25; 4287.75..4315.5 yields -0.055 mag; 7.02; 5.14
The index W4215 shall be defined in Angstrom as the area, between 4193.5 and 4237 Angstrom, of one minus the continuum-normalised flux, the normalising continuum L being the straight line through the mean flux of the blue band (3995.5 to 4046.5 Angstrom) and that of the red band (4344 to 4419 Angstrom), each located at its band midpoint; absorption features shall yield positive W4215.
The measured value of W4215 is 2.1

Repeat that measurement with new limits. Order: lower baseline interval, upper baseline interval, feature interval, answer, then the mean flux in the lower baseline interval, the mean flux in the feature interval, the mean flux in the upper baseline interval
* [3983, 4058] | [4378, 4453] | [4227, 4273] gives 3.49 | 6.43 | 6.39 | 7.26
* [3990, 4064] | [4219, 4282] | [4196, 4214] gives -0.88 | 6.46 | 6.65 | 6.31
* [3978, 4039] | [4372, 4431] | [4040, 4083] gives 0.90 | 6.38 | 6.35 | 7.13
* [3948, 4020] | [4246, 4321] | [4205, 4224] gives -3.86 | 5.3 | 6.94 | 5.91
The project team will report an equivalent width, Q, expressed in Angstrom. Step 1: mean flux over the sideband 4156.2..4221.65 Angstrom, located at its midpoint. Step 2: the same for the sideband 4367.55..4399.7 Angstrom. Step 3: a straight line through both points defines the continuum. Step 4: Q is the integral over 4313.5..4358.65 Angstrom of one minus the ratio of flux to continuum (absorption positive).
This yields 1.6 Angstrom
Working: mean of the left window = 6.79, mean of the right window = 7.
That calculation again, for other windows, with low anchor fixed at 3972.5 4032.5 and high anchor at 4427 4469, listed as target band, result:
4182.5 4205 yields 0.5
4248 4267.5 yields 1.2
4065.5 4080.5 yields 0.2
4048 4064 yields -0.5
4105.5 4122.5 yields -1.7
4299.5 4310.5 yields 4.0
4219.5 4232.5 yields 1.5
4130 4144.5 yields -0.3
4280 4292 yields 1.6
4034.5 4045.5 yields -0.6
